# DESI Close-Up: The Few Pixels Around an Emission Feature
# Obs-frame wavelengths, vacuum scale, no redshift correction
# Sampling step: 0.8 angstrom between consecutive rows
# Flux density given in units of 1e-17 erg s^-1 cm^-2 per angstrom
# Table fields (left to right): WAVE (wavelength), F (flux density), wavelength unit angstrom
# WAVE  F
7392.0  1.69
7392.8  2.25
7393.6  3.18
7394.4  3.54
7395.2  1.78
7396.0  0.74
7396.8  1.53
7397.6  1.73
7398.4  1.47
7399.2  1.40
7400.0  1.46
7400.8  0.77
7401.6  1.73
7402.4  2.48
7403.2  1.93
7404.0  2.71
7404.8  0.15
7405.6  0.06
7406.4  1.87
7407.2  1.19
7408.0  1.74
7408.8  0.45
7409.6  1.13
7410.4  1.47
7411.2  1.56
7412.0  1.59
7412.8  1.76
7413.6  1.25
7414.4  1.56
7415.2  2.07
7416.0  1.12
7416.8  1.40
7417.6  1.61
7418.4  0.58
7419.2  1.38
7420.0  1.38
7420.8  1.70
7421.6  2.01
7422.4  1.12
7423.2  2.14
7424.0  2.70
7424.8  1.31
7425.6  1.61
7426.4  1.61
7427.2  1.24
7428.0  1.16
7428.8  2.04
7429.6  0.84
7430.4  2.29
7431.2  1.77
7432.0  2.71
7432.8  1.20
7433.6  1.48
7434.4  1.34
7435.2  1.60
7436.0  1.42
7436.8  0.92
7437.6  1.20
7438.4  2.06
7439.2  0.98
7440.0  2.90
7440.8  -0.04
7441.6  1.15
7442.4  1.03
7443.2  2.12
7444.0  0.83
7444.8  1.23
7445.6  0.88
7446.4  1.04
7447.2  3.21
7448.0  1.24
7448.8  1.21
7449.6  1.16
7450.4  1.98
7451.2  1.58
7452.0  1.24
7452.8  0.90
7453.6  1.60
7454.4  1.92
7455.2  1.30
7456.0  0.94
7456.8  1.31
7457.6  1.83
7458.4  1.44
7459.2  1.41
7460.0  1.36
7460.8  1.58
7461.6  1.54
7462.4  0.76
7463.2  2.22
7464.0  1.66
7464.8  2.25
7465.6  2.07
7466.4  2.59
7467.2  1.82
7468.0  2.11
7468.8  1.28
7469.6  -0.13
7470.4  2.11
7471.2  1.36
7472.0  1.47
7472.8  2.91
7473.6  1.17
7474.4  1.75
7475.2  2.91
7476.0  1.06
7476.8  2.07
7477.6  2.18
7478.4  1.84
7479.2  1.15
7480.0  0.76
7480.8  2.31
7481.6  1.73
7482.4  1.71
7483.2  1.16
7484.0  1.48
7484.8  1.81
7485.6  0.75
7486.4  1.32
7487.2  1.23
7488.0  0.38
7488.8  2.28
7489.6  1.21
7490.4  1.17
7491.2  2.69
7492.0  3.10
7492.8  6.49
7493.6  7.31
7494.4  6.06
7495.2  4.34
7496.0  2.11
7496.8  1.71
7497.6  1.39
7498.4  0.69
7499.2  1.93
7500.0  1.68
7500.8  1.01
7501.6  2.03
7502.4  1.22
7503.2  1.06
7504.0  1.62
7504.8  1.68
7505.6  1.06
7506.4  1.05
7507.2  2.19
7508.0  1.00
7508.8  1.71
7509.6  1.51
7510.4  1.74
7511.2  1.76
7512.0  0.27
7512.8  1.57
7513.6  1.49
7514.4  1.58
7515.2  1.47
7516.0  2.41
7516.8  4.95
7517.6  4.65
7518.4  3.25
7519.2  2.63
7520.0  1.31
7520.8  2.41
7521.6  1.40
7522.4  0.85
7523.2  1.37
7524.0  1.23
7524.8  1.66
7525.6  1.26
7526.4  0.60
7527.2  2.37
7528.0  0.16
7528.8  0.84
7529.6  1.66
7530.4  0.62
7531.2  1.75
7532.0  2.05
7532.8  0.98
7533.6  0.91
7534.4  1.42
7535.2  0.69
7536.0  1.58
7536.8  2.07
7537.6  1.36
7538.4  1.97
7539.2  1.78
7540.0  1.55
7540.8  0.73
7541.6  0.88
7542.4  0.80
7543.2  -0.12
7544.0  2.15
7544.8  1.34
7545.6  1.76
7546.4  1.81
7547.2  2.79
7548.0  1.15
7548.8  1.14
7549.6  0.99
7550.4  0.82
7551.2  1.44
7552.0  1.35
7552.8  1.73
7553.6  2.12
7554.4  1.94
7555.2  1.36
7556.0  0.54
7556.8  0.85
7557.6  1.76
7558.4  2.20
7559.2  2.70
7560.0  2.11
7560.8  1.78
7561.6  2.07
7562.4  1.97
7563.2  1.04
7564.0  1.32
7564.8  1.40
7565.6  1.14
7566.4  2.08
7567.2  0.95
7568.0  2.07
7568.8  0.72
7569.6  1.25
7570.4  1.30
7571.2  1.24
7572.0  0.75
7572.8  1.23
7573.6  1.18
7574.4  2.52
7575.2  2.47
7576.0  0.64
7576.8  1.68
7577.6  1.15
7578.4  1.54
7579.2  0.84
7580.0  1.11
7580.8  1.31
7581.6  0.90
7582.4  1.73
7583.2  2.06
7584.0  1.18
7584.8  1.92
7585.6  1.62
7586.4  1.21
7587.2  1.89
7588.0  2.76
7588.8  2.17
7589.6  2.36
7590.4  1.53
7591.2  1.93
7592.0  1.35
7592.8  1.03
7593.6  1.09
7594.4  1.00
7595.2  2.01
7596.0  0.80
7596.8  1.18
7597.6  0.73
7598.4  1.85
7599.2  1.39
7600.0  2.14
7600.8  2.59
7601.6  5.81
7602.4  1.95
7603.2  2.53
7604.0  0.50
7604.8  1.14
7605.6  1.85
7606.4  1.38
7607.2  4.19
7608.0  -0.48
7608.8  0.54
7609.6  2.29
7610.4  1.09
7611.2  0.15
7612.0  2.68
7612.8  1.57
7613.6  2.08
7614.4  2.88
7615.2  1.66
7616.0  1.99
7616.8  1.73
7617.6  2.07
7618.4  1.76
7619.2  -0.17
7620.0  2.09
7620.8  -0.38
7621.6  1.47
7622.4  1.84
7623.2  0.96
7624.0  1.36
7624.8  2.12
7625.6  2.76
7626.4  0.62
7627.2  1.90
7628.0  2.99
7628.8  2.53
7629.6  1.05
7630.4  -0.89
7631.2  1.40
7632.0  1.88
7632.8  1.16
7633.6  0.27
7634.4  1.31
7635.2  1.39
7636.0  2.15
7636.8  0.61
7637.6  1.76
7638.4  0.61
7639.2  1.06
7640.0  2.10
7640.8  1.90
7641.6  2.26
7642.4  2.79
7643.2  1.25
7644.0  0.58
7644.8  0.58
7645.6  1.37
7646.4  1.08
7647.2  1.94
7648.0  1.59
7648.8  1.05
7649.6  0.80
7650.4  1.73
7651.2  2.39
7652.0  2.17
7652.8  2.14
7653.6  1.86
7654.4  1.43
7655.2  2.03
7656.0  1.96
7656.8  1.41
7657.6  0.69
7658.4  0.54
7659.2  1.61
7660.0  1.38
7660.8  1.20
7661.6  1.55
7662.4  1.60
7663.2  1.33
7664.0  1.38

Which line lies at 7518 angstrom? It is [N II]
